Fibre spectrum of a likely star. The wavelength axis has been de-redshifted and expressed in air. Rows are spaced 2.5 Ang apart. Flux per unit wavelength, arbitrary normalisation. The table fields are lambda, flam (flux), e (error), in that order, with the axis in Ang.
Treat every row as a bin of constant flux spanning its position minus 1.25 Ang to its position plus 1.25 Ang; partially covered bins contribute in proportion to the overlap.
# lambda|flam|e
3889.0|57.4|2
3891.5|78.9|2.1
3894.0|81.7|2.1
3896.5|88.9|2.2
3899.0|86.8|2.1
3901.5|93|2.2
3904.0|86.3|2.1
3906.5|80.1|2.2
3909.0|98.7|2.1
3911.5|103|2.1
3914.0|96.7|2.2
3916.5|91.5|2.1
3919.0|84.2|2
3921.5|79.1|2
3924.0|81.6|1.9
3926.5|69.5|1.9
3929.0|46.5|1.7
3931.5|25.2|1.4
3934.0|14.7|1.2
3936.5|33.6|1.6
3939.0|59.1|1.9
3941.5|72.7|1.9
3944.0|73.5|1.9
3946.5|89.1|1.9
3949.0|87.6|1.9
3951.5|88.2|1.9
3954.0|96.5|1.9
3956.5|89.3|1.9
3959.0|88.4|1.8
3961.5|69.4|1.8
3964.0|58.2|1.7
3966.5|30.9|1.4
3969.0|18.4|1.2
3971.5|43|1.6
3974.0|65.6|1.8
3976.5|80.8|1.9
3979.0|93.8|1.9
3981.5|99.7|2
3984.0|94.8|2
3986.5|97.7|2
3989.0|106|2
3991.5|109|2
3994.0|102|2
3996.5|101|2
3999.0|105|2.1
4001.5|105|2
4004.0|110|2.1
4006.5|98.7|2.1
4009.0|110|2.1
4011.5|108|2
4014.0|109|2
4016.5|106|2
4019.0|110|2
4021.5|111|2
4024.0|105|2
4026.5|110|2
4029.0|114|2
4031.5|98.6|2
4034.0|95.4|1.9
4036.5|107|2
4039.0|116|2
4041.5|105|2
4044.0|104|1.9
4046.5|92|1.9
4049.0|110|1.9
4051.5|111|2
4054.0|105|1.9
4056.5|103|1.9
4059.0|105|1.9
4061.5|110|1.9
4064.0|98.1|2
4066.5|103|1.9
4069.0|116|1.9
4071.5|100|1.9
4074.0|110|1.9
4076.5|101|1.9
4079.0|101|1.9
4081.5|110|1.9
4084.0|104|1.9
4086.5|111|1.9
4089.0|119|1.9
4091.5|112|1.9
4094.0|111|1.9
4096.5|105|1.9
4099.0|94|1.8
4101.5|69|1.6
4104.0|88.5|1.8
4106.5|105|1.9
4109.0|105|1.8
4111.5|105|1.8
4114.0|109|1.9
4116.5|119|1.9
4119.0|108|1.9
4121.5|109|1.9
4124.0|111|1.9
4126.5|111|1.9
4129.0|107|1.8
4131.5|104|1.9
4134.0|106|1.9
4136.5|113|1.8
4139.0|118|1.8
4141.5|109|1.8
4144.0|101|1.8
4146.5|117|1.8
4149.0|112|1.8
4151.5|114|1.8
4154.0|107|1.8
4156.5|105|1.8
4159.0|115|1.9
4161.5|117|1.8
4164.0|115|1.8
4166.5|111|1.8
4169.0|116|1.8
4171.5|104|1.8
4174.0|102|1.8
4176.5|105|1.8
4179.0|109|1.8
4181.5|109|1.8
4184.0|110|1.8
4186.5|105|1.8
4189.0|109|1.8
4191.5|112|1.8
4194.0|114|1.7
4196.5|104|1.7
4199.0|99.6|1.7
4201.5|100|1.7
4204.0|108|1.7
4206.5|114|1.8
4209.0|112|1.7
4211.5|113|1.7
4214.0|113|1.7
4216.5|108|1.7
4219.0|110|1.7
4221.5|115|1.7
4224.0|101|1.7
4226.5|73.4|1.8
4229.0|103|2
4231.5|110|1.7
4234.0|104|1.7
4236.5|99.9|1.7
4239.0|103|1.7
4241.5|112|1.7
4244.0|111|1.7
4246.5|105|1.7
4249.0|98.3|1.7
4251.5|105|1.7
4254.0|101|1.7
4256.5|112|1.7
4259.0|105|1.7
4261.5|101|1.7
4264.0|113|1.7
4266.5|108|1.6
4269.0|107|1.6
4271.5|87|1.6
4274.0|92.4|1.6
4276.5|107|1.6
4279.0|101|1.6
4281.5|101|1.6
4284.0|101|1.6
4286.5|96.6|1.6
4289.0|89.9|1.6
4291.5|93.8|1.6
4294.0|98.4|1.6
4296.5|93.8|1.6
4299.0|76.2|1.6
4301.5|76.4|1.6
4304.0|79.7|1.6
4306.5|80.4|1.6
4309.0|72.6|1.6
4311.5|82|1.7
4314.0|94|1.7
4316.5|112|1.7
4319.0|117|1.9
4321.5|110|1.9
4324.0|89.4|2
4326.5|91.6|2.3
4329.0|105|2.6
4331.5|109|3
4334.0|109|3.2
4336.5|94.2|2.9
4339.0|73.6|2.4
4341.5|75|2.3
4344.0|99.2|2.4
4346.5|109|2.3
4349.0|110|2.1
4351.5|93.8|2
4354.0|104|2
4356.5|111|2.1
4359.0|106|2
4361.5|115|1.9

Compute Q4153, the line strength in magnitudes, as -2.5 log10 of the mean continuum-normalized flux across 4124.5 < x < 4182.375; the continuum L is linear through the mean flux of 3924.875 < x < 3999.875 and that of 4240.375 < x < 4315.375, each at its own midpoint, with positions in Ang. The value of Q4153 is -0.25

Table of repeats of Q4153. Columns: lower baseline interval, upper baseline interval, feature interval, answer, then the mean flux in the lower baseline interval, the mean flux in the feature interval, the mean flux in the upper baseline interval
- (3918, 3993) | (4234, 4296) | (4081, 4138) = -0.22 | 71.6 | 106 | 102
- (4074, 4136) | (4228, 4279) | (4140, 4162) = -0.06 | 105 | 111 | 104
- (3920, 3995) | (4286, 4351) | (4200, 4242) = -0.20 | 72.1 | 106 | 93.7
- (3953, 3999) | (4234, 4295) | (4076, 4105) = -0.15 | 80.8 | 102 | 102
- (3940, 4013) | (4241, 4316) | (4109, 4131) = -0.20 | 85.9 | 109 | 96.7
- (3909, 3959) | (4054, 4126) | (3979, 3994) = -0.19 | 73.8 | 101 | 105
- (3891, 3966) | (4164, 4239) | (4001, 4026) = -0.25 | 75.9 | 107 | 107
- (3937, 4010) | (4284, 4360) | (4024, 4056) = -0.22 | 83.6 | 106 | 95.1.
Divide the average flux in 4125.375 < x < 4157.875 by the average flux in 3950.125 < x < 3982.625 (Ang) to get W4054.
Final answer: 1.5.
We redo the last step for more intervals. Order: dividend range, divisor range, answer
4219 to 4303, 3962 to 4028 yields 1.09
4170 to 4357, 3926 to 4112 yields 1.09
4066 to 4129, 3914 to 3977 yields 1.60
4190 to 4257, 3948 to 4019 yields 1.19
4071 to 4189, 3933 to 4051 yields 1.20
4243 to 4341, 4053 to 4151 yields 0.91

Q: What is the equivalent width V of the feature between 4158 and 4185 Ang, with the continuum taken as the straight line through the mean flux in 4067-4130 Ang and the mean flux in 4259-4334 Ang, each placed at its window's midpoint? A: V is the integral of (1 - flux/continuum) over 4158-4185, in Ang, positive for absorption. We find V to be -2.1 Ang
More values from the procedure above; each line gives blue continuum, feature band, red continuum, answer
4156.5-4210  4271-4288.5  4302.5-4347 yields 0.14 Ang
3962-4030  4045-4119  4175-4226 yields -4.27 Ang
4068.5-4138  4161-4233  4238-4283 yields -2.00 Ang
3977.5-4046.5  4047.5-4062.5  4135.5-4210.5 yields -0.16 Ang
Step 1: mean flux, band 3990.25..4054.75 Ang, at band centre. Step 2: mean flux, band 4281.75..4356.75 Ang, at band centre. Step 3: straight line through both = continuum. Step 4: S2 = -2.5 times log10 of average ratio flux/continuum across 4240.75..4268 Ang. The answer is -0.10 mag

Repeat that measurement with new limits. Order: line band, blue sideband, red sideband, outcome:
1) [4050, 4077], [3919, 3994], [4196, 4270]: -0.24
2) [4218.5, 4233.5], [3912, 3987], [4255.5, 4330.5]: -0.12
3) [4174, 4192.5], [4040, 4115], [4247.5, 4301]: -0.07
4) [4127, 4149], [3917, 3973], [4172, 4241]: -0.15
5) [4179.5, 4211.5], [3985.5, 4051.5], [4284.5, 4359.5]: -0.09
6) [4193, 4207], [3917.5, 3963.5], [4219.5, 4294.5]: -0.11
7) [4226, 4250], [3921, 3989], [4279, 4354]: -0.16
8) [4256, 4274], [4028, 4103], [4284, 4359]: -0.07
